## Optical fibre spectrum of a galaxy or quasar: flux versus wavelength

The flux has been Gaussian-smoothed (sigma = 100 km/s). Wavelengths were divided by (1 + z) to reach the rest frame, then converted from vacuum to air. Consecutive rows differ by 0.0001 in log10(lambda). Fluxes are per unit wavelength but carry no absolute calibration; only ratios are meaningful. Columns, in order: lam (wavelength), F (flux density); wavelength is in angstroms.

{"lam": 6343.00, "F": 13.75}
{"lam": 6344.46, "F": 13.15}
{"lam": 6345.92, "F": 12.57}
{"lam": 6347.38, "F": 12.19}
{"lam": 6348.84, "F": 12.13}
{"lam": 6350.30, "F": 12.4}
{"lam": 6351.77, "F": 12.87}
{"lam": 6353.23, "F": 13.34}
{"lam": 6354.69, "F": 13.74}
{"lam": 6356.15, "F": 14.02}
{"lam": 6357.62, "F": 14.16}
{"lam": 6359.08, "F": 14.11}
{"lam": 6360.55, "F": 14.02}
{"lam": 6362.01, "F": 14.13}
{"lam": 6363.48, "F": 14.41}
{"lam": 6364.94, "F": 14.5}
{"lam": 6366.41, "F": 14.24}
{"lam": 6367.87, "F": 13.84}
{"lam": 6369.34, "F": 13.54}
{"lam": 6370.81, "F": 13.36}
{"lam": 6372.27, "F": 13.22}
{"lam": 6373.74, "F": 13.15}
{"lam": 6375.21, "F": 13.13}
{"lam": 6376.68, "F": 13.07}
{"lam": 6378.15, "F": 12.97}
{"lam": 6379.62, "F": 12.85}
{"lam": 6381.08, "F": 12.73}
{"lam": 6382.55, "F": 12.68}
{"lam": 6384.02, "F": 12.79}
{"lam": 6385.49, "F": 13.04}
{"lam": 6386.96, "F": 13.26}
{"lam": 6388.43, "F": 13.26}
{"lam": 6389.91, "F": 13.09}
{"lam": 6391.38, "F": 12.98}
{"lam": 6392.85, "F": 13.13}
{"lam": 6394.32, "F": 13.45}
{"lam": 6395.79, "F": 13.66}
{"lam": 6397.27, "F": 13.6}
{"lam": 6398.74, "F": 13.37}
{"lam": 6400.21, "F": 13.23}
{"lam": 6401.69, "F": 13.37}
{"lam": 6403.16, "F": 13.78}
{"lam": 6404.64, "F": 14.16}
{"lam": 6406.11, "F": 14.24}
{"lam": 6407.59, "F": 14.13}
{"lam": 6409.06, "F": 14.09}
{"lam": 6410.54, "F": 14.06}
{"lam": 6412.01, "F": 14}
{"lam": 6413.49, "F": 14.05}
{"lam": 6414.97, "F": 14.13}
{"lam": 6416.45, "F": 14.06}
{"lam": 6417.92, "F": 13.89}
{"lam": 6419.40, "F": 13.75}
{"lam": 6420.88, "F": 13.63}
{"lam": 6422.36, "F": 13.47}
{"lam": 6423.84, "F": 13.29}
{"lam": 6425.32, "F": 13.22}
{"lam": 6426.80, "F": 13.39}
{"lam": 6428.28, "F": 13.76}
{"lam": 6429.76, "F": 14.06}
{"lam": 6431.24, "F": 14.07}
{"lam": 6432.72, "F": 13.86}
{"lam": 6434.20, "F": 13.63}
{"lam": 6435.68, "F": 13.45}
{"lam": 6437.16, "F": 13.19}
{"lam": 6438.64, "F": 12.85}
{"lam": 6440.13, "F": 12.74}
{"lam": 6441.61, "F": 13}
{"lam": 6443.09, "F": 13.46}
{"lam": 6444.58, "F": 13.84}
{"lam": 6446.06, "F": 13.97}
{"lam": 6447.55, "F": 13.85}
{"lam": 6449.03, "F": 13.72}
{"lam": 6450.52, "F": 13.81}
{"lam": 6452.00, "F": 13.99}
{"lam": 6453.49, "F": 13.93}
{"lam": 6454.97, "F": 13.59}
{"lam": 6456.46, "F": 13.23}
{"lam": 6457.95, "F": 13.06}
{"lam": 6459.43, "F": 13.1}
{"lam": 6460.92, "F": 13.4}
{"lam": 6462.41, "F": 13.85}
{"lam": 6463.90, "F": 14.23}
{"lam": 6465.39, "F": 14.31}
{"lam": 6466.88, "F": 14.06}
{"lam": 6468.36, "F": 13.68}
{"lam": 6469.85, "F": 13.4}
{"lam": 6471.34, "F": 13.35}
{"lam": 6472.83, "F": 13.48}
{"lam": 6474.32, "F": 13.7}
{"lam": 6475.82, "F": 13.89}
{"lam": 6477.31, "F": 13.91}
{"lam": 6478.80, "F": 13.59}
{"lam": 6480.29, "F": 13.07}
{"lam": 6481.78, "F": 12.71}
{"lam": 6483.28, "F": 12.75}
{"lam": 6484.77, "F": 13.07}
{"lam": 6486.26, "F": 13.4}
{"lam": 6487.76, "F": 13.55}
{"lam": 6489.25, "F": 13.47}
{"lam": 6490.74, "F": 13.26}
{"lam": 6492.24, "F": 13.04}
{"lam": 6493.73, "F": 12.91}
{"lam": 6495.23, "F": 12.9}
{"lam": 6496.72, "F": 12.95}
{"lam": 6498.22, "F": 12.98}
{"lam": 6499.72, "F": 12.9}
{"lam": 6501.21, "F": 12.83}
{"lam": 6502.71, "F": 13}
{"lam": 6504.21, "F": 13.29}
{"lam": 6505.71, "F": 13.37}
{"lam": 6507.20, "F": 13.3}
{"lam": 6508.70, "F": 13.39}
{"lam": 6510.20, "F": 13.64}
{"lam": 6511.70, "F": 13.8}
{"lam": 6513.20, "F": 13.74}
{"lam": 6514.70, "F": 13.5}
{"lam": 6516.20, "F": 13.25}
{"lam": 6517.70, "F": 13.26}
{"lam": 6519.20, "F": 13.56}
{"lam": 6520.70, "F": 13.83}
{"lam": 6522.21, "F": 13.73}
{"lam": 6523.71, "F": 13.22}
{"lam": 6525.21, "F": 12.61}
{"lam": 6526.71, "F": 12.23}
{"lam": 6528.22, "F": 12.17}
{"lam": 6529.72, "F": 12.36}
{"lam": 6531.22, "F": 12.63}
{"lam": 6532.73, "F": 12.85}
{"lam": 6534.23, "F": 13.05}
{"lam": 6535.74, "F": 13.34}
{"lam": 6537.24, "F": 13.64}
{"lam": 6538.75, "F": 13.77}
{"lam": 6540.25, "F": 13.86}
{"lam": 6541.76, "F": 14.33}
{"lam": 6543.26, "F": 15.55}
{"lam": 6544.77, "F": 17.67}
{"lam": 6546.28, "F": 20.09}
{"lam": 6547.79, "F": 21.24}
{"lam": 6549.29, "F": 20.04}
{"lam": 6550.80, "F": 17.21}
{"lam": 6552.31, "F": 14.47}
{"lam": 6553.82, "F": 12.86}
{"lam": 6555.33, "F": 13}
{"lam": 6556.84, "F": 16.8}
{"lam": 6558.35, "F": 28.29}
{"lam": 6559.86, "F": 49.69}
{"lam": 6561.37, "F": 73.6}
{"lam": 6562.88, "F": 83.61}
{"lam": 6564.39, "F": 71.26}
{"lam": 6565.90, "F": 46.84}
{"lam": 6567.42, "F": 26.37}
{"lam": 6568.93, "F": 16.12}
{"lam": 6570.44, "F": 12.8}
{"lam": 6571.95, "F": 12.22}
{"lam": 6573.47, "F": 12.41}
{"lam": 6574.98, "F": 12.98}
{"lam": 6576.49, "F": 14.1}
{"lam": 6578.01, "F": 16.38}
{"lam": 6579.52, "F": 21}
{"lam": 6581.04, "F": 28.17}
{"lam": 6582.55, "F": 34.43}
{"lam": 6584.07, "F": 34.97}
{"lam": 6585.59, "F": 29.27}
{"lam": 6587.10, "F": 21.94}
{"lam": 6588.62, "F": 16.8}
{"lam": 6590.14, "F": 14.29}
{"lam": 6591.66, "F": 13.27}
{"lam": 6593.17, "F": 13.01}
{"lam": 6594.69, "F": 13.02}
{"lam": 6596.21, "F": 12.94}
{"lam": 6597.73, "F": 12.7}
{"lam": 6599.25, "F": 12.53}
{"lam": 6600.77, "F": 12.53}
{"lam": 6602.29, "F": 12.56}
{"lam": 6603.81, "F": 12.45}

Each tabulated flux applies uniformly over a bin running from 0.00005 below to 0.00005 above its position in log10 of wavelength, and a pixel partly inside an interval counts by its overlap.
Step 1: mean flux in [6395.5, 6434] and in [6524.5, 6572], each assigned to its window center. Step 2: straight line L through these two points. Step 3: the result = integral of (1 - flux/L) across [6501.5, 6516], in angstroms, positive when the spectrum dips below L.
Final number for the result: 5.1 angstroms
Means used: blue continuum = 13.8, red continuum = 23.5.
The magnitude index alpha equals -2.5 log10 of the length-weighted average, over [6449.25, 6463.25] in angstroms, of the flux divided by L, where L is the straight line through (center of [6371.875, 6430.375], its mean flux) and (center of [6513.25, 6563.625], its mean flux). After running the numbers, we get 0.180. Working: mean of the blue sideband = 13.5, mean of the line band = 13.6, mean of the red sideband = 19.8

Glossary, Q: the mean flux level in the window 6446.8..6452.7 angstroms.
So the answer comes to 13.8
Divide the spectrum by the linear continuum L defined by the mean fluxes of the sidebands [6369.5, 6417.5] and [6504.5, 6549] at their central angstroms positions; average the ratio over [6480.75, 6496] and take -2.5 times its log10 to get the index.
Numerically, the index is 0.06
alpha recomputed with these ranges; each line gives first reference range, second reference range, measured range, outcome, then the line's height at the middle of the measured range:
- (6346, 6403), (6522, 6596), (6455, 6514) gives 0.34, 18.4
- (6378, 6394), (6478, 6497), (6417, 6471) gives -0.04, 13.1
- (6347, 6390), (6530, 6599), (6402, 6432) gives 0.13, 15.6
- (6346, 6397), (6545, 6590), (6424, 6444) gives 0.30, 17.8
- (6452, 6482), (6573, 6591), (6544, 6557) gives 0.13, 19.3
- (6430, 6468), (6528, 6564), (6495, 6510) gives 0.39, 18.8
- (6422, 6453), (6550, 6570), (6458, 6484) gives 0.40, 19.6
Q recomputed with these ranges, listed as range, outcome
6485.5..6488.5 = 13.5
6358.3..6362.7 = 14.1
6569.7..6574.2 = 12.5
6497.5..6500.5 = 13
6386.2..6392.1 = 13.1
